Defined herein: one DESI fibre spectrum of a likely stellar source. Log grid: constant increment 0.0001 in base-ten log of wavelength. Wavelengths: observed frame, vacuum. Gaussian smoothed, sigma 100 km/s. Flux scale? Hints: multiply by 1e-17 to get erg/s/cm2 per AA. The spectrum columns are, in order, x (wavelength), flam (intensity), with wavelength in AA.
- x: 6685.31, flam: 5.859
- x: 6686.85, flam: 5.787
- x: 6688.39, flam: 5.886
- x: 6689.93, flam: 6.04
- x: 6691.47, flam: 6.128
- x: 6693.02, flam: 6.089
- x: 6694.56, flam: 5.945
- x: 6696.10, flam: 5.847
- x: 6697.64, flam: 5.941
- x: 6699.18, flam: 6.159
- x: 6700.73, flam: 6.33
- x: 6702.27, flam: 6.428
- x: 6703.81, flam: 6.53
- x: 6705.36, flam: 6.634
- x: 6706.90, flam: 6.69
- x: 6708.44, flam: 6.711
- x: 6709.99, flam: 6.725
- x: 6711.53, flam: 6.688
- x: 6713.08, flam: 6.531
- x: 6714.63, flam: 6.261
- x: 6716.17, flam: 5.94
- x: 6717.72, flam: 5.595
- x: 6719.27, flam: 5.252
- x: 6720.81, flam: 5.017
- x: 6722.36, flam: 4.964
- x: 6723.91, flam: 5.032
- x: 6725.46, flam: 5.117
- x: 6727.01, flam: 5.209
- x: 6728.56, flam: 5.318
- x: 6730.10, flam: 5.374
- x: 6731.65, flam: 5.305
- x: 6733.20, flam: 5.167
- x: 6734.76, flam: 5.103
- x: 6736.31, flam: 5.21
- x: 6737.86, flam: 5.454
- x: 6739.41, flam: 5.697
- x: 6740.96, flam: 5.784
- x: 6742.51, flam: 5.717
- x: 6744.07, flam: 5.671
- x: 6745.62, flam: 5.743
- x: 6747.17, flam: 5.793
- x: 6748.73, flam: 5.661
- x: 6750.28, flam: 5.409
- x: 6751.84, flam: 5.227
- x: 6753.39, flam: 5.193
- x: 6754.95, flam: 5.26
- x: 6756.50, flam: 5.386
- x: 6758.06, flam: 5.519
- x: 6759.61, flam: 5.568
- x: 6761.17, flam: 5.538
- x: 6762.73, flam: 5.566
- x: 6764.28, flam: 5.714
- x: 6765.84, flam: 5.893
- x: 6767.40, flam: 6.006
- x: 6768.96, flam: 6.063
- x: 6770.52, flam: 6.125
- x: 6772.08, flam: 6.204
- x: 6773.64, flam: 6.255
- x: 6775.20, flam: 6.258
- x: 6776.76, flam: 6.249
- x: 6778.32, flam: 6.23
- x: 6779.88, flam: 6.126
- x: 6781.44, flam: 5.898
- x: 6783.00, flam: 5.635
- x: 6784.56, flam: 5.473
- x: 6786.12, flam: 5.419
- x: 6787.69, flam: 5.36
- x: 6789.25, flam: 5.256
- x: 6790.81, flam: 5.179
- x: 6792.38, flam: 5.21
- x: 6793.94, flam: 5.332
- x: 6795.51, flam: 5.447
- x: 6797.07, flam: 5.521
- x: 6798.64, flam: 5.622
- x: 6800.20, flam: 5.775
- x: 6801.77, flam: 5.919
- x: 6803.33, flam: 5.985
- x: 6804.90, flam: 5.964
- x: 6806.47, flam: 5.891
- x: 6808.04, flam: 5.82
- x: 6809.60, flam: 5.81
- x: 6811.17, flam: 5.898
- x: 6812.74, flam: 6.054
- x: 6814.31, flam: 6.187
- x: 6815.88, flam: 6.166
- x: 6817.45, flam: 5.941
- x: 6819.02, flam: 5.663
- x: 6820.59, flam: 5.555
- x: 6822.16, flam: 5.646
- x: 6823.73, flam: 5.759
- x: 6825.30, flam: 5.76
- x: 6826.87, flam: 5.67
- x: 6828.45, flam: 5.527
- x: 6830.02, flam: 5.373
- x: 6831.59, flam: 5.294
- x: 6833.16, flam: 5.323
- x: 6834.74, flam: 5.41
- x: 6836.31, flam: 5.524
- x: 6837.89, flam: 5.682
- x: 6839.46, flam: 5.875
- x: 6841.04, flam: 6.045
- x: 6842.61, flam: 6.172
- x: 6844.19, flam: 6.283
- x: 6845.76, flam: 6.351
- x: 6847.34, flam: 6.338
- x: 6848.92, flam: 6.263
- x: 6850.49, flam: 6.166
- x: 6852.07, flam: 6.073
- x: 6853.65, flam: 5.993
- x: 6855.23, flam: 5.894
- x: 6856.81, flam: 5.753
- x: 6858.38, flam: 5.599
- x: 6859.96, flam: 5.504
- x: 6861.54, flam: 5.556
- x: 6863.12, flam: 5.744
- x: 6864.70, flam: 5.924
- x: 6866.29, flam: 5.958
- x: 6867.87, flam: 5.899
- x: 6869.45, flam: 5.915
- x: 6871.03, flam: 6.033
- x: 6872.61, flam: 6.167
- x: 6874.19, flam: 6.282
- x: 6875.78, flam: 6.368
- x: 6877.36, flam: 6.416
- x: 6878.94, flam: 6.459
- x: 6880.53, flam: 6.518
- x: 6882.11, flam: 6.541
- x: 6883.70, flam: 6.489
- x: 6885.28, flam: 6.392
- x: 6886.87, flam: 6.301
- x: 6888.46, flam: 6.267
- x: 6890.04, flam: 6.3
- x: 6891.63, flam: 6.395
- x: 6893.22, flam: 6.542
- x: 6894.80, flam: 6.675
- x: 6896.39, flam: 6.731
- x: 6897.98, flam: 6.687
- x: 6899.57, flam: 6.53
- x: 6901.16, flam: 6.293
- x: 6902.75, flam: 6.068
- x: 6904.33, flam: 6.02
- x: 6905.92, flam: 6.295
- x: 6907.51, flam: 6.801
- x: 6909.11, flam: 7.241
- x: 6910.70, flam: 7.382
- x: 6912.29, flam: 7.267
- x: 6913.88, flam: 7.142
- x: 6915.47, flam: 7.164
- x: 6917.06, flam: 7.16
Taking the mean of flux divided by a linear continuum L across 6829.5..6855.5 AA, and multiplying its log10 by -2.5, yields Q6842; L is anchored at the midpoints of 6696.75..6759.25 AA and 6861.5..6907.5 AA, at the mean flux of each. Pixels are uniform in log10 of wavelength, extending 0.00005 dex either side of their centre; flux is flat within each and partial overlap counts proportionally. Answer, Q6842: 0.04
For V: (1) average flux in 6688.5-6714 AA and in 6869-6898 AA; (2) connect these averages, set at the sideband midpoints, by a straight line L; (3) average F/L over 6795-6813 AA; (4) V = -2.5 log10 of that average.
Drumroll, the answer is 0.10 mag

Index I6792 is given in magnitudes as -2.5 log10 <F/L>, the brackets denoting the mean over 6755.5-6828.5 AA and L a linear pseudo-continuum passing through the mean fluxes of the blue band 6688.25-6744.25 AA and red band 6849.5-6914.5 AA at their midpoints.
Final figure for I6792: 0.05 mag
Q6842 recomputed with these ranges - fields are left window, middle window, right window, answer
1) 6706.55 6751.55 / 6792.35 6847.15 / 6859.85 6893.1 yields 0.04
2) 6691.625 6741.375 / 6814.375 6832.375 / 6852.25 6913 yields 0.08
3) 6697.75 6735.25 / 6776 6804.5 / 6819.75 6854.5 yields 0.03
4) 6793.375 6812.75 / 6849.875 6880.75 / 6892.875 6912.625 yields 0.06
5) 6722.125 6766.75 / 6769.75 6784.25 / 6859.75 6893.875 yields -0.09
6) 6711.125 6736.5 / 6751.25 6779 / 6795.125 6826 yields -0.03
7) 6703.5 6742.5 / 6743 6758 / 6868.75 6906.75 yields 0.07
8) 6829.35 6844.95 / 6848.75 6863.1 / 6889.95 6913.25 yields 0.02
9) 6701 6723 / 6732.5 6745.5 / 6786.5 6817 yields 0.10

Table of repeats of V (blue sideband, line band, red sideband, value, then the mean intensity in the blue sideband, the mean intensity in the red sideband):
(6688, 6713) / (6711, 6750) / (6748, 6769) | 0.07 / 6.31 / 5.55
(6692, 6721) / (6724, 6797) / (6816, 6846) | 0.08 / 6.2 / 5.73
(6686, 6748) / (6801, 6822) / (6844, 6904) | 0.03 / 5.82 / 6.2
